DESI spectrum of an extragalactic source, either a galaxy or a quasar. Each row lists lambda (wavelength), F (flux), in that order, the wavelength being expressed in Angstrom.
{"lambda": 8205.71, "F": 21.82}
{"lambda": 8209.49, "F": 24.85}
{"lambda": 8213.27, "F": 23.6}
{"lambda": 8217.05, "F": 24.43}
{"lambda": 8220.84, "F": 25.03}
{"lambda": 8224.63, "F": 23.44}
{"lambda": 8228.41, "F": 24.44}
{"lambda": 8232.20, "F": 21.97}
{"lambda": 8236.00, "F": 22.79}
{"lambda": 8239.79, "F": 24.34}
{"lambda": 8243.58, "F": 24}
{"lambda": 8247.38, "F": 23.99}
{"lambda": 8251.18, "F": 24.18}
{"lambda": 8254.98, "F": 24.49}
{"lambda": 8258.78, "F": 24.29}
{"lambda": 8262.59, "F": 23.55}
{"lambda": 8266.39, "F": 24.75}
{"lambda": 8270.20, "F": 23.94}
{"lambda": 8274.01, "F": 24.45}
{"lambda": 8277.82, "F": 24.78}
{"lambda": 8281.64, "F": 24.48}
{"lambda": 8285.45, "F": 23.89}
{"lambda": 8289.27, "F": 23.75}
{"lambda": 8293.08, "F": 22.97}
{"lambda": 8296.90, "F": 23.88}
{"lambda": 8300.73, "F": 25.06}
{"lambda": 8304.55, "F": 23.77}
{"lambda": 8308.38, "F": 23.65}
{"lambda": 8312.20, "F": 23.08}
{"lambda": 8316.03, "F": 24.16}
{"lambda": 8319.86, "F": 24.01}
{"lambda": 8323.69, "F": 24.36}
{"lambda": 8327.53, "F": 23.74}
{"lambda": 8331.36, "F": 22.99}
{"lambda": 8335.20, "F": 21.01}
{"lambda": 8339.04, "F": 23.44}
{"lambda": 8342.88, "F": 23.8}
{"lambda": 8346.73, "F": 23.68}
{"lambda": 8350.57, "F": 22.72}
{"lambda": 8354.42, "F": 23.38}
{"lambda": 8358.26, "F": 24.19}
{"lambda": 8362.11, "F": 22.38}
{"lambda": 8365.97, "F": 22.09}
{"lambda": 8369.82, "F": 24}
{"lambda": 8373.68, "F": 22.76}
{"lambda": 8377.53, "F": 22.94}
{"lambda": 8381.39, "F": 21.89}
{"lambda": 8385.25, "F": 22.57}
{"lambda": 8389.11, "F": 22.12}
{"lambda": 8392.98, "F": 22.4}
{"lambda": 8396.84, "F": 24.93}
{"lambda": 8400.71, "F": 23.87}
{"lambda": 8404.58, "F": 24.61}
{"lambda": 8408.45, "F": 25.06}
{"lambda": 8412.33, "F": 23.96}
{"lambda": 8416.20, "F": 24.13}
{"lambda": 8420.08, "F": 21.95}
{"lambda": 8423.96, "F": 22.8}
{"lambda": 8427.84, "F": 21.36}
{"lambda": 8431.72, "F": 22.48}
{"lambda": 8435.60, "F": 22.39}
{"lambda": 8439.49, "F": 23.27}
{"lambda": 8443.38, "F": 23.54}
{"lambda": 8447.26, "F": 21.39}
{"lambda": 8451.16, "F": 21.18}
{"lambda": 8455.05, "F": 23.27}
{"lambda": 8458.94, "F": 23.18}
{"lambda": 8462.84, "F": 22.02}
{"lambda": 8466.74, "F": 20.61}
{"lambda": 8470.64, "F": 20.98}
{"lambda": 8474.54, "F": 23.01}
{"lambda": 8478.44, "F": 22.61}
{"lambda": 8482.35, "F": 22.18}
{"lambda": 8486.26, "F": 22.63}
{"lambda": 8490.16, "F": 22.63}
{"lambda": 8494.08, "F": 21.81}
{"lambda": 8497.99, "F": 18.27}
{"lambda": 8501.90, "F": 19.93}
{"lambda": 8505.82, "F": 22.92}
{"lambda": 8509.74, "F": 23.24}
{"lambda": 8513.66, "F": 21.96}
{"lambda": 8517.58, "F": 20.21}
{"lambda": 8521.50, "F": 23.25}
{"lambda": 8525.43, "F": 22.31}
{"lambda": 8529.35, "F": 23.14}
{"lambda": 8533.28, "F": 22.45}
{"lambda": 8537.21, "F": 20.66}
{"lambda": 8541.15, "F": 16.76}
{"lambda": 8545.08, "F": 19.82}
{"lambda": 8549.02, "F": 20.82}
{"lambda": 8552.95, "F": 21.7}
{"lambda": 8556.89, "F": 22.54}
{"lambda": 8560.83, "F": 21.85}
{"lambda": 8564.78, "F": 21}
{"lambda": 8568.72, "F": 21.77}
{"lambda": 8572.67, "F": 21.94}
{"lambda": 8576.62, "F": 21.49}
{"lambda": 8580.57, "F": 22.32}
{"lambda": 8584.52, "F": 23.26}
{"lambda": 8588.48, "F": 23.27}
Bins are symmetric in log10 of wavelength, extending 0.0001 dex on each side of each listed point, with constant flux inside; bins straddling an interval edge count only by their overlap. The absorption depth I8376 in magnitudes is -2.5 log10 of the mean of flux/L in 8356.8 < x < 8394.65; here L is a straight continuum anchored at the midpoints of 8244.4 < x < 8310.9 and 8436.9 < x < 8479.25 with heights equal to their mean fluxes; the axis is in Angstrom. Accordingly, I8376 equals 0.02 mag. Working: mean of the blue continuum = 24.1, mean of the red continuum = 22.3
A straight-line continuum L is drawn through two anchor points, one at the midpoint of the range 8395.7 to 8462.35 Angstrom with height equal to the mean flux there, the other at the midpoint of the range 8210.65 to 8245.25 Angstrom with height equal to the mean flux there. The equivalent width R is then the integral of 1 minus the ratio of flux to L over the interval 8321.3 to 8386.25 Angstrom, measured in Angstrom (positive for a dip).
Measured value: 0.8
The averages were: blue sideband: 23.8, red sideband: 23.1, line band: 23.1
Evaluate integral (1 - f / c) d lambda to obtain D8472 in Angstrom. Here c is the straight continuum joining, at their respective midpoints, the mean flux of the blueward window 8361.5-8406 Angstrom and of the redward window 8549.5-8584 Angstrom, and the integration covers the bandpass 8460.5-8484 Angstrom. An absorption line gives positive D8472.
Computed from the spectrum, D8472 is 0.6 Angstrom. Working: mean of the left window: 23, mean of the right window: 21.8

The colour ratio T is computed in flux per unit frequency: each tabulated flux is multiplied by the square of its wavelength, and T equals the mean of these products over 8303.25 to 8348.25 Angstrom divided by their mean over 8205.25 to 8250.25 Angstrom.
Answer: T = 1.0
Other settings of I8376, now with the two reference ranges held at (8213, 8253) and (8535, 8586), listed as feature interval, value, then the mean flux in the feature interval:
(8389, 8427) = -0.05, 23.6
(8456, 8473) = 0.01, 21.8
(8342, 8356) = -0.02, 23.4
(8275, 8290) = -0.04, 24.3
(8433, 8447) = -0.03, 22.8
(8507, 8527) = -0.03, 22.2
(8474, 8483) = -0.04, 22.6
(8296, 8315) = -0.03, 23.9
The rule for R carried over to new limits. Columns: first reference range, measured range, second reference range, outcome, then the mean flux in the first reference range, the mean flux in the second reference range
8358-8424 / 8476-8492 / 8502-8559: -0.3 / 23.2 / 21.5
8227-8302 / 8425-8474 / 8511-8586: 0.5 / 24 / 21.5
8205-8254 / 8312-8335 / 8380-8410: 0.0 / 23.8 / 23.4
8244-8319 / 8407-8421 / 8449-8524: -0.7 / 24.1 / 21.9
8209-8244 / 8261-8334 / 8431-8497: -1.8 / 23.8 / 22.2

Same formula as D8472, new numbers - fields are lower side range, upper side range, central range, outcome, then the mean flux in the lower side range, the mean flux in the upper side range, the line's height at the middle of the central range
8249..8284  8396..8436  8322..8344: 0.7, 24.3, 23.4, 23.9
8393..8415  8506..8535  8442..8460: 0.8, 24.3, 22.4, 23.5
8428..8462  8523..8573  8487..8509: 0.6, 22.5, 21.3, 21.9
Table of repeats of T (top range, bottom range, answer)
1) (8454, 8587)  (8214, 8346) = 0.96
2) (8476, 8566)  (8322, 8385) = 0.97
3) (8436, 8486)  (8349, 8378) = 0.99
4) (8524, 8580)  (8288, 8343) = 0.96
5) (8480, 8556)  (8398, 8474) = 0.96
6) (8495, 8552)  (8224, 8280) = 0.94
